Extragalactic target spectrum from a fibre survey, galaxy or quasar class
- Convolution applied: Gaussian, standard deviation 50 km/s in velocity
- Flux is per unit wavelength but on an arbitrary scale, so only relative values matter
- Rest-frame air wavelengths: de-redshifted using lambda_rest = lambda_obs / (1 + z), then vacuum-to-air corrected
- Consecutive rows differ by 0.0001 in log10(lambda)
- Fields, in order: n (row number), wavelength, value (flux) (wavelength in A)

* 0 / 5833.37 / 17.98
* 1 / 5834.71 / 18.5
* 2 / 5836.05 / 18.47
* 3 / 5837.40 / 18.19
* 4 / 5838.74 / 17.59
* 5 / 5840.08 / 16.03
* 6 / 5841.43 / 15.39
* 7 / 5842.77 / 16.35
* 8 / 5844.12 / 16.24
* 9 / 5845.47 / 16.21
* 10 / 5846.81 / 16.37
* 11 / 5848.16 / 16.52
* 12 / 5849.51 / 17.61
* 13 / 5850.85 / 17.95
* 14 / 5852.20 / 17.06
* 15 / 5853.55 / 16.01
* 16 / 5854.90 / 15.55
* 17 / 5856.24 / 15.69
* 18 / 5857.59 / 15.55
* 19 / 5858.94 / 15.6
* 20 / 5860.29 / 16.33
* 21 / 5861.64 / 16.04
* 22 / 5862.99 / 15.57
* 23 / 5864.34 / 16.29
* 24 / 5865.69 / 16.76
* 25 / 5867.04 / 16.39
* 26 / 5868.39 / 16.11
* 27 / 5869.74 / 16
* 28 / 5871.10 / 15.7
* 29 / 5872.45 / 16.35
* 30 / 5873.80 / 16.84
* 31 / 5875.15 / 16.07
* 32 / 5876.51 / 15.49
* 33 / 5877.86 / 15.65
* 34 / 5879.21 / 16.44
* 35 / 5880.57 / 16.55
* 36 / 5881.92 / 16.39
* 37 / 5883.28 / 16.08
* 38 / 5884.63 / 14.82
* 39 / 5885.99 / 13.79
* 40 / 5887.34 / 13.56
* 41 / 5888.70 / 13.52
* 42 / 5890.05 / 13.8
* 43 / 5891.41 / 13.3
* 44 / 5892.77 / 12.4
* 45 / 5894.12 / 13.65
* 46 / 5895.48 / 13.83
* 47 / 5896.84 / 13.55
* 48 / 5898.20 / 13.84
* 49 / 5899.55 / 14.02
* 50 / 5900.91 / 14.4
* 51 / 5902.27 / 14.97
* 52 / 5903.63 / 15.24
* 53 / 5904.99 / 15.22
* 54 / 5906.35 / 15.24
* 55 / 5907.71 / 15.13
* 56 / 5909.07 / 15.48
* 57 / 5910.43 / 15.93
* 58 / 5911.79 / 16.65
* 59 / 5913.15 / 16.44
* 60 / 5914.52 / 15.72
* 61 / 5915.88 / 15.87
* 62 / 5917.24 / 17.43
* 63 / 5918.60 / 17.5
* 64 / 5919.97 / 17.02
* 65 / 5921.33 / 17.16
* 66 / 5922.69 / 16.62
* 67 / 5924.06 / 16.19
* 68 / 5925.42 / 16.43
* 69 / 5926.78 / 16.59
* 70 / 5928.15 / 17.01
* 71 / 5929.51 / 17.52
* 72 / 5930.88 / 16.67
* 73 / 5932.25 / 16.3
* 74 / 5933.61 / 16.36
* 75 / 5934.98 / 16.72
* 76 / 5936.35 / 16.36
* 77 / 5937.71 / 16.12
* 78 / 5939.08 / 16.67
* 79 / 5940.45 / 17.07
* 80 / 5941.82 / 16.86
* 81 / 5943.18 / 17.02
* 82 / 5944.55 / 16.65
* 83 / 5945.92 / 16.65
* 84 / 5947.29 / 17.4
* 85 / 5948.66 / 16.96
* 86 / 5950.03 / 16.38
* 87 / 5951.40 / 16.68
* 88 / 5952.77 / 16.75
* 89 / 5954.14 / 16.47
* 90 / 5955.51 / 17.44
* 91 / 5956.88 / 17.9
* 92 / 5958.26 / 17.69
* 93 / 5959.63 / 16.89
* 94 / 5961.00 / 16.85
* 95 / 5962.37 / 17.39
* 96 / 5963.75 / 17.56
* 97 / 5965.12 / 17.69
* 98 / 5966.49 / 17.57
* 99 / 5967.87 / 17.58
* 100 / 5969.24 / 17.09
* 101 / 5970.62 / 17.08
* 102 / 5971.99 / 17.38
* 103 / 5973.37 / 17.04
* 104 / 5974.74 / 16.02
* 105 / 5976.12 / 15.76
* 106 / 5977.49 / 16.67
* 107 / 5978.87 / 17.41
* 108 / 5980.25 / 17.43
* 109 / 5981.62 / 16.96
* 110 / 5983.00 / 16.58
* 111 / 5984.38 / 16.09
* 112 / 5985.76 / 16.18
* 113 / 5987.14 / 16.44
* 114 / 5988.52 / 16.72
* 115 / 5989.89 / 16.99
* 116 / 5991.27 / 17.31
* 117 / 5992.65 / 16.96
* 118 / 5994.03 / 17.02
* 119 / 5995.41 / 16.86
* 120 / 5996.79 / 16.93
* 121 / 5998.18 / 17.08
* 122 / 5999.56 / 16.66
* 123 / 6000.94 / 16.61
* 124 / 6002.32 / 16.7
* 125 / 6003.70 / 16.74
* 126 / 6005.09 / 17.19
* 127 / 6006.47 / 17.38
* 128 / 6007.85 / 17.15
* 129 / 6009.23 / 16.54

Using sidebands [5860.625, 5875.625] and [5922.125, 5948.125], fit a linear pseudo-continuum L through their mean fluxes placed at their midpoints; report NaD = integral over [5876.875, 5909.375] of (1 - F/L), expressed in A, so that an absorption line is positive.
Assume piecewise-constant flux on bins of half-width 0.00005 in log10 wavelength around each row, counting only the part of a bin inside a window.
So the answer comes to 3.5 A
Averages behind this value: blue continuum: 16.2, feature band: 14.6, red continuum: 16.7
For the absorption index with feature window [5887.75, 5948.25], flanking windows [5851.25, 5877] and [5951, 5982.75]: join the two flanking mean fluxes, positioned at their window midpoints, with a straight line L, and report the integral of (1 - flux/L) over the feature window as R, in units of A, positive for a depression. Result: 3.1 A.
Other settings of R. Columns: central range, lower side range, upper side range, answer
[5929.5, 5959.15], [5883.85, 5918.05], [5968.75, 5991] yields -1.86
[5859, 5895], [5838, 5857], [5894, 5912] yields 0.50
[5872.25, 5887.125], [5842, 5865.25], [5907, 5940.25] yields 0.54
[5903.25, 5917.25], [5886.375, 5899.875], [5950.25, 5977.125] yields -1.34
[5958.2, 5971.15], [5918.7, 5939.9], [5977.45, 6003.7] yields -0.44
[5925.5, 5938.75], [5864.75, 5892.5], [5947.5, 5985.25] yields -0.18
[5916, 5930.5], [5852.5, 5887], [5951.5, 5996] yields -0.38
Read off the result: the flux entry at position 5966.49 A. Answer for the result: 17.57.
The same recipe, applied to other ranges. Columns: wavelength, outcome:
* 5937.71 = 16.12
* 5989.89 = 16.99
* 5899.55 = 14.02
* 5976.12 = 15.76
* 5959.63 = 16.89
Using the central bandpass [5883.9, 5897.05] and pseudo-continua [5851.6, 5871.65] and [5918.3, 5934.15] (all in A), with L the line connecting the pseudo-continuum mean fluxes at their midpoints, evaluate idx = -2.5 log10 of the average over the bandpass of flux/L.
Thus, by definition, 0.198 mag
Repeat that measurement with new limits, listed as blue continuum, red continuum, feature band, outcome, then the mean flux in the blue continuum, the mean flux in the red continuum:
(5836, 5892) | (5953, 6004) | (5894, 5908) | 0.129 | 16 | 17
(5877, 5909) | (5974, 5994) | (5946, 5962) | -0.067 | 14.6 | 16.7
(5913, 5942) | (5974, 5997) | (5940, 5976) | -0.023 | 16.7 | 16.7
